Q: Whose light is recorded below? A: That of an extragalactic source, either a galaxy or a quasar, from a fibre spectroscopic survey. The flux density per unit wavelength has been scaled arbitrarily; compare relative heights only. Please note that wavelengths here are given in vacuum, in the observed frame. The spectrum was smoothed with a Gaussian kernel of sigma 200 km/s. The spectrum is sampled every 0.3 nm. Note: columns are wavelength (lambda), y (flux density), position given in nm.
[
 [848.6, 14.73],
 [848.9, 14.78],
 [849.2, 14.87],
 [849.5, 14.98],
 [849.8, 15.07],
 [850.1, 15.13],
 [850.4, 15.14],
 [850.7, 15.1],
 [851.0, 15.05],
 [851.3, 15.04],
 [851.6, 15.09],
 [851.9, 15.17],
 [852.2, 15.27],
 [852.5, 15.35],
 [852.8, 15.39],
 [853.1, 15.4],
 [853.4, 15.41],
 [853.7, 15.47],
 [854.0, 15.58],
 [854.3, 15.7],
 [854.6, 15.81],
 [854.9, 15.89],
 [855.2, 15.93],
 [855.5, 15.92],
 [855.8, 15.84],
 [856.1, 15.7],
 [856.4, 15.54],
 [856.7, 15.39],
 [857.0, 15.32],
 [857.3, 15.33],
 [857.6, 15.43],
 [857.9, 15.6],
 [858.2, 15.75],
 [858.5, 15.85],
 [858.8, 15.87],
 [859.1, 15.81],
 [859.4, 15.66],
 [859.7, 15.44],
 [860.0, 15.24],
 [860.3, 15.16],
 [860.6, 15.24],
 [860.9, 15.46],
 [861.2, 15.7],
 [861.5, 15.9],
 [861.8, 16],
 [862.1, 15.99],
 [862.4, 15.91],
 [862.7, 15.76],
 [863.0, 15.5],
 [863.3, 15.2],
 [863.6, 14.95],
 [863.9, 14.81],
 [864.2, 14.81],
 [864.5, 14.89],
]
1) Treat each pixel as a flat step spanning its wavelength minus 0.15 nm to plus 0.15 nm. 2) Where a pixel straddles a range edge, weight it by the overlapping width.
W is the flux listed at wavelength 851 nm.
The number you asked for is 15.05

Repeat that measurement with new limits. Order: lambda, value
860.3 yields 15.16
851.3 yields 15.04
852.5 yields 15.35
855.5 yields 15.92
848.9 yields 14.78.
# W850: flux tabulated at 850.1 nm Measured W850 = 15.13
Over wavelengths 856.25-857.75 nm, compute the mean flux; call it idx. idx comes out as 15.4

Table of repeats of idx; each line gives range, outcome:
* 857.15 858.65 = 15.6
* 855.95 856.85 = 15.5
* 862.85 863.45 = 15.3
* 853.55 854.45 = 15.6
